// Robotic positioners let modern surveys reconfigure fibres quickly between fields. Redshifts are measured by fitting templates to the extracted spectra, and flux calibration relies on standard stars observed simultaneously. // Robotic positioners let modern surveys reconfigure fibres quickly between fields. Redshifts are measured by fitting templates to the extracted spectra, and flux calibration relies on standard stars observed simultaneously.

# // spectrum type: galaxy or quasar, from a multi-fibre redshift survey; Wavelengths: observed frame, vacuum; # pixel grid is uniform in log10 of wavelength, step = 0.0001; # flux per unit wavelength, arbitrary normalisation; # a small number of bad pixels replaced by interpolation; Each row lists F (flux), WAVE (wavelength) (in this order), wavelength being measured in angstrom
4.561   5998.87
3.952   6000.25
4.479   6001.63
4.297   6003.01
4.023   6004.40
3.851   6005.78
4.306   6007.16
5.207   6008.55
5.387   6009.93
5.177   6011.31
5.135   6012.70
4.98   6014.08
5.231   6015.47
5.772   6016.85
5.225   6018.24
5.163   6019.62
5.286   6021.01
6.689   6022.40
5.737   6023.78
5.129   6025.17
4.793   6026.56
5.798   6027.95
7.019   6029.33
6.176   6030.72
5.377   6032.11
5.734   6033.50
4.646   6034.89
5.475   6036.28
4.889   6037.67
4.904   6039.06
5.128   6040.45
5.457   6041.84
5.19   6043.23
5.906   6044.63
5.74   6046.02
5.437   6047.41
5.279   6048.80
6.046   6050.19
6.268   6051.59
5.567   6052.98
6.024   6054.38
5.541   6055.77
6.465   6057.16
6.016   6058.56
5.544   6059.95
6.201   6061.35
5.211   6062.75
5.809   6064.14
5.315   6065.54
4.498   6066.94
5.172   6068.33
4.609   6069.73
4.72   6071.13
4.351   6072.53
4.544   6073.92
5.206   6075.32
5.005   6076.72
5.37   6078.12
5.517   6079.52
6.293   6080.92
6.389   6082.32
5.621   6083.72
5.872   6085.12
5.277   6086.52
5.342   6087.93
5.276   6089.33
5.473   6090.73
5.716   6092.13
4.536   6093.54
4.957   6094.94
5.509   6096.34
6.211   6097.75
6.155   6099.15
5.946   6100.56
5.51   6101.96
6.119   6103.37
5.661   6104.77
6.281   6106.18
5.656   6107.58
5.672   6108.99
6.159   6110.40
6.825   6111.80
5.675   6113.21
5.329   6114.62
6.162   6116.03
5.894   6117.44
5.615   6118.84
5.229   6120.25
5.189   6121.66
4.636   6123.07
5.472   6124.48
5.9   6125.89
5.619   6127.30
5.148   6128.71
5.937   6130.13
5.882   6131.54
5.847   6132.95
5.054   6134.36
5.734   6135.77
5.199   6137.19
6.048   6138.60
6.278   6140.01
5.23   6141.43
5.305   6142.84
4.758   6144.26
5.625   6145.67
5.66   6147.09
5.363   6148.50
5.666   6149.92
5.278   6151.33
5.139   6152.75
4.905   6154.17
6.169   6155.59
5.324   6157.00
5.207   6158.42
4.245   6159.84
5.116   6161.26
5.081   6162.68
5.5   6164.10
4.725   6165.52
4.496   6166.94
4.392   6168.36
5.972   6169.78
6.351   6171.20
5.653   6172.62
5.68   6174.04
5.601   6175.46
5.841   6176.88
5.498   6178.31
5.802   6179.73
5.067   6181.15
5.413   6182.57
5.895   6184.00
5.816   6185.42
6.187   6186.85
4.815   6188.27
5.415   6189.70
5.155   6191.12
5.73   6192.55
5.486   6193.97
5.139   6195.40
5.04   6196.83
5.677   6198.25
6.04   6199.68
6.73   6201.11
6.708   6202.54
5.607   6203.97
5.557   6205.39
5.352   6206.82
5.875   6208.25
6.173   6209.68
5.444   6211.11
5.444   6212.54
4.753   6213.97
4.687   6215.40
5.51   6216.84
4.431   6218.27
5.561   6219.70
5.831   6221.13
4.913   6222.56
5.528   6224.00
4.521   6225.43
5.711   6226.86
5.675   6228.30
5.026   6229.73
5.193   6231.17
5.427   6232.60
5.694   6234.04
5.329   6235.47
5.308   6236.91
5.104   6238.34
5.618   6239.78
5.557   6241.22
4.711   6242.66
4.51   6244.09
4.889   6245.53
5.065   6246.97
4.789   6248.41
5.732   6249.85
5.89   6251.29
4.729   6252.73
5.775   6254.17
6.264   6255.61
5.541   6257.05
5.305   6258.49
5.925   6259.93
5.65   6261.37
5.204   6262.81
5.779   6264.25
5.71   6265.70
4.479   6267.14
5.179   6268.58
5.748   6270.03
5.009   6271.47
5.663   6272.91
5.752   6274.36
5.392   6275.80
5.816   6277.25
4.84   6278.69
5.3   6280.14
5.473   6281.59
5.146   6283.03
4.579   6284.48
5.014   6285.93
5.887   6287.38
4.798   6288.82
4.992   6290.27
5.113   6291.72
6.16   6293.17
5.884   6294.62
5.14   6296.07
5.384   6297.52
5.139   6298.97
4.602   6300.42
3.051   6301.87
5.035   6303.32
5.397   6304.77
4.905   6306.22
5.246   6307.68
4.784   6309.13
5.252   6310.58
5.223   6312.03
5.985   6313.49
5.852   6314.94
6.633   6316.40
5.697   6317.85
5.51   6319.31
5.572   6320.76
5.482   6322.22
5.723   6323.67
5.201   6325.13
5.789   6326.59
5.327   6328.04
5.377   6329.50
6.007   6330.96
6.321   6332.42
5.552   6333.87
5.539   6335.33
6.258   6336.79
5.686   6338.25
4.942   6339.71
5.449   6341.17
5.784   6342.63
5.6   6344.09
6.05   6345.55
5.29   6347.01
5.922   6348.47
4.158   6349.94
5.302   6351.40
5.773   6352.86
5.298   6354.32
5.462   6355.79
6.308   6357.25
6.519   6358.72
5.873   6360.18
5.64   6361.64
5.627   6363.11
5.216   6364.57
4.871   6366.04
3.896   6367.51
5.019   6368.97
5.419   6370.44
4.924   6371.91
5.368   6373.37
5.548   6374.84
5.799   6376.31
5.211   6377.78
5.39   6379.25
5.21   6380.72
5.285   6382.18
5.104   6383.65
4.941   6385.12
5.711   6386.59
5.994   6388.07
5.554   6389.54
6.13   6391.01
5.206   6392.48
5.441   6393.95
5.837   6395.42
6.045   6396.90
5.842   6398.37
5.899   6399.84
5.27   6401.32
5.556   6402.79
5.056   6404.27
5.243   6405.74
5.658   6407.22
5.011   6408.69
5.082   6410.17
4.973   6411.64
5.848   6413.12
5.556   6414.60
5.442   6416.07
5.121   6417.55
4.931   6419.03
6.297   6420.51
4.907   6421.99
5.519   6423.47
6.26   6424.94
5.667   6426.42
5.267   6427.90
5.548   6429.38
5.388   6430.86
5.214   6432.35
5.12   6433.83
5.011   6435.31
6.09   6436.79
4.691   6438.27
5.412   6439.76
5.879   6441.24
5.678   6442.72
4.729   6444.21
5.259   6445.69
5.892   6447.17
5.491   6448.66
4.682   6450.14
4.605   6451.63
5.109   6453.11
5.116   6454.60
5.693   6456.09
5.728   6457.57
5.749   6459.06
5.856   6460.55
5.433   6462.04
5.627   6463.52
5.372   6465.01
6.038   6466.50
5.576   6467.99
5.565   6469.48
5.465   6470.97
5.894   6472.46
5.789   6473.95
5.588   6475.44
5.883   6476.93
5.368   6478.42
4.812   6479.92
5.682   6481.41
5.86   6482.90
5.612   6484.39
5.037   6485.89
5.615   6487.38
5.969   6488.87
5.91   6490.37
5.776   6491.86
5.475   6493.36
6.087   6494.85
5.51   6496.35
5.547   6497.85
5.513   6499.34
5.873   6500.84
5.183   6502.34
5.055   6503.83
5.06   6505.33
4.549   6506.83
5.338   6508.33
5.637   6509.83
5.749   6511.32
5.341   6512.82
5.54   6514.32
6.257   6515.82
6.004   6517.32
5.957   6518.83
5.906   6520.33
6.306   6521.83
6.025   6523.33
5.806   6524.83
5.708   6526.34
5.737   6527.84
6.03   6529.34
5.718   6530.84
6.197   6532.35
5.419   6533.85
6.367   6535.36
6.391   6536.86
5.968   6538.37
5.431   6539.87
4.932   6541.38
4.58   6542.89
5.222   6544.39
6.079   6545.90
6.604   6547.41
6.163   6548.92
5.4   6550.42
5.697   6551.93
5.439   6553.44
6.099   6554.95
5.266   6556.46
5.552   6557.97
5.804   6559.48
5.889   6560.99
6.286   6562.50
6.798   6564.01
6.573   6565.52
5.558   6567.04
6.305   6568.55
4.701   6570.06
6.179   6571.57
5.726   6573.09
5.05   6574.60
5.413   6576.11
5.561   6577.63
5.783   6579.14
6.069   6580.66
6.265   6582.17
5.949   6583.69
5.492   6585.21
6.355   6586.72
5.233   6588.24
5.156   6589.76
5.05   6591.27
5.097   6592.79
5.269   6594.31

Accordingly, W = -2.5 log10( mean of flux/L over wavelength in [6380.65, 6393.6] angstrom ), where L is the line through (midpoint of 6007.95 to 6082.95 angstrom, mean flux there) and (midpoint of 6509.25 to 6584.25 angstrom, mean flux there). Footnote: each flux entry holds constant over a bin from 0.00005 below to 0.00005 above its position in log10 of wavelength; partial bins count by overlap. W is 0.04 mag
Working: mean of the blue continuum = 5.46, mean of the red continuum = 5.81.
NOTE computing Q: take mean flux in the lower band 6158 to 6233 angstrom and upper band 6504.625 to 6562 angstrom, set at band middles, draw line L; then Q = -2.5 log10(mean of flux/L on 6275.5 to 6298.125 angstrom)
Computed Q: 0.04 mag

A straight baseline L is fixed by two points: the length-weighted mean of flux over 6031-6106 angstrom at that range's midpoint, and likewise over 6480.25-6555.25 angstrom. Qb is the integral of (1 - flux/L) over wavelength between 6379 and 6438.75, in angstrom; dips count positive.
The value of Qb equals 1.9 angstrom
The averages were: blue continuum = 5.48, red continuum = 5.68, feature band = 5.45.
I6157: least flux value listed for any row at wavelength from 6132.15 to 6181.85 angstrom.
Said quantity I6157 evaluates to 4.245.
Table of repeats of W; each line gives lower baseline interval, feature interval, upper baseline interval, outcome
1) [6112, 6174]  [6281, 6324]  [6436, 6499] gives 0.039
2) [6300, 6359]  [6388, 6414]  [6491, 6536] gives 0.007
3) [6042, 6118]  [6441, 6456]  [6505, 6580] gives 0.094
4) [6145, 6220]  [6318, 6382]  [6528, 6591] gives 0.019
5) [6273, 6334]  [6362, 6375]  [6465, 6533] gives 0.076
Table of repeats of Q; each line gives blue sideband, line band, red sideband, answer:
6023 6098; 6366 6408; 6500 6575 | 0.05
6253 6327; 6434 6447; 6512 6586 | 0.05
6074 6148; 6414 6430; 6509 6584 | 0.05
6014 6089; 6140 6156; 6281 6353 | 0.01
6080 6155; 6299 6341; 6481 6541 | 0.05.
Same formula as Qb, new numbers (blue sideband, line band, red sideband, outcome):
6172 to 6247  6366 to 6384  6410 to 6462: 0.8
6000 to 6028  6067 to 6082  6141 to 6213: 0.3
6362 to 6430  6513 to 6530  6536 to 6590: -0.7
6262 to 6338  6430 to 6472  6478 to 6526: 1.0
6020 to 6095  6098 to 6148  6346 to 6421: -1.9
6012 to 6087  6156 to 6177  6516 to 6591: 1.0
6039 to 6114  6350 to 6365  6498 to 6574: 0.1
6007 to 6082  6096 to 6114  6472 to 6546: -1.6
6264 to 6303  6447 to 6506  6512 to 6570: 1.6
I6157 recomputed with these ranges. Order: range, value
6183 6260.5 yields 4.431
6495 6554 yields 4.549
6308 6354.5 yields 4.158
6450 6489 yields 4.605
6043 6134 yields 4.351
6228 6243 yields 4.711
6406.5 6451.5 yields 4.682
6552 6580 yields 4.701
